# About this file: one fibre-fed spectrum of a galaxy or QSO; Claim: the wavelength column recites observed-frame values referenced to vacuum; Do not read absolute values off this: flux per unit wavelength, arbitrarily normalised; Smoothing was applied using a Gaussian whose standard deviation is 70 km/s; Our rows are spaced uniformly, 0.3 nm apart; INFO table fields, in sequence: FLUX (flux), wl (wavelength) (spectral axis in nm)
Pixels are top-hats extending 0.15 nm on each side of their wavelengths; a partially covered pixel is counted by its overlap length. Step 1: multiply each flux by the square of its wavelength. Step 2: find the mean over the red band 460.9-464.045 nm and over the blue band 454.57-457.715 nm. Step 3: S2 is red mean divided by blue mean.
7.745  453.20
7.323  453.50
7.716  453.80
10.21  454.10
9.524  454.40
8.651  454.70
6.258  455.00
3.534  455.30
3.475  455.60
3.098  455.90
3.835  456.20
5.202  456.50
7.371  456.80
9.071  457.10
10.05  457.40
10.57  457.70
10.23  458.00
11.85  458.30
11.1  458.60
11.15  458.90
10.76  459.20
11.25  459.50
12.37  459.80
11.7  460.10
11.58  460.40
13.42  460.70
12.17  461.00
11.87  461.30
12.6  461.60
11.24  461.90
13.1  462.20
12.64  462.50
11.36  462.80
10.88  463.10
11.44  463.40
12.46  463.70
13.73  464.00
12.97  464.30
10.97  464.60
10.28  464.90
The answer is 1.98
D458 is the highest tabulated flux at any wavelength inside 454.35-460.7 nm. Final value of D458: 13.42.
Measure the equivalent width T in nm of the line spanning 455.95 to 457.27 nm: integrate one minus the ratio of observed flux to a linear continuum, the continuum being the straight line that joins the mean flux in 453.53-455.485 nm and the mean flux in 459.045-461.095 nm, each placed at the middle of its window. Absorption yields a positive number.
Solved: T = 0.44 nm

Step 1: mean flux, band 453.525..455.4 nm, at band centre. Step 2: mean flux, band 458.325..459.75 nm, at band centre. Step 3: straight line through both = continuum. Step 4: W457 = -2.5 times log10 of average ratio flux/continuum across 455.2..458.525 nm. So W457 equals 0.33 mag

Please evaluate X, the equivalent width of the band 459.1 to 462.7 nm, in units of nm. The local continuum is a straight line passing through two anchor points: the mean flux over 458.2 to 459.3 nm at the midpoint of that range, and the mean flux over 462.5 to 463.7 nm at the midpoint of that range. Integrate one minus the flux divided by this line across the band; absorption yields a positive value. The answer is -0.22 nm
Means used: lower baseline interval 11.2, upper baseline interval 11.6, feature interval 12.1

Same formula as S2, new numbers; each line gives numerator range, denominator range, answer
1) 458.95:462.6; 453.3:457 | 1.93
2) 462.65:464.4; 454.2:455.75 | 1.96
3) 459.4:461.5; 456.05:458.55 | 1.42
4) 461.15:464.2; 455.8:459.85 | 1.36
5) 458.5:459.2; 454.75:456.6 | 2.52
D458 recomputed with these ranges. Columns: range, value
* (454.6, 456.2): 8.651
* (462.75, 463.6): 11.44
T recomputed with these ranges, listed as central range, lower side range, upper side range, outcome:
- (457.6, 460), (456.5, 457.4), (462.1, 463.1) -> -0.47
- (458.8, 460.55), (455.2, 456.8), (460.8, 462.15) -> -0.37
